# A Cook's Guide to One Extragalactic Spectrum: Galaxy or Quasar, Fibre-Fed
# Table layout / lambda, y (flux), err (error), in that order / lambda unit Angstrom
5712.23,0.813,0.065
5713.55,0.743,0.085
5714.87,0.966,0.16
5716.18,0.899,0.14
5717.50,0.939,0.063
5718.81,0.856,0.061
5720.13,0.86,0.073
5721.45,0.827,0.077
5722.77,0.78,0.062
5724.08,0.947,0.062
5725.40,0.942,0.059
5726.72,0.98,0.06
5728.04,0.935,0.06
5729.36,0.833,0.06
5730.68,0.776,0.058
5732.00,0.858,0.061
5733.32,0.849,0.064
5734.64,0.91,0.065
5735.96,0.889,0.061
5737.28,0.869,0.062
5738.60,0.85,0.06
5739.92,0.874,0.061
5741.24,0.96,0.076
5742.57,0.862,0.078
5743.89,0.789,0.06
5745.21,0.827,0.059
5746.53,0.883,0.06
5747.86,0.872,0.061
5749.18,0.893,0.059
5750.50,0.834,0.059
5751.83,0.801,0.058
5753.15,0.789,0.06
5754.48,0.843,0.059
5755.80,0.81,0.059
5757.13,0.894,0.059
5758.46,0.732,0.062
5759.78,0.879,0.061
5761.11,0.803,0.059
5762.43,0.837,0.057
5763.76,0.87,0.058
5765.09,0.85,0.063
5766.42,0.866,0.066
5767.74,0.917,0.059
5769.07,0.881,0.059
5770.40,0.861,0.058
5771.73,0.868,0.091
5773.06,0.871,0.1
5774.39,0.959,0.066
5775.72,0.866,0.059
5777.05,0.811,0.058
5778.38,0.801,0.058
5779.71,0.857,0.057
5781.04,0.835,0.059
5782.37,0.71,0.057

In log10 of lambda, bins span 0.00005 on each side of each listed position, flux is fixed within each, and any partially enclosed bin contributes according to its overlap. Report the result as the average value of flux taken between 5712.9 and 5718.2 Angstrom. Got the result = 0.887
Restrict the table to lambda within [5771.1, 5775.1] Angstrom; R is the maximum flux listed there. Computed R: 0.959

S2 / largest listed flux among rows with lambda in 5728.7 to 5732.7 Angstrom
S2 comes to 0.858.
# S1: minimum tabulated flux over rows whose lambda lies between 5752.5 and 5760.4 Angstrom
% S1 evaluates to 0.732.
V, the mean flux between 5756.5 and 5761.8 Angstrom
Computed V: 0.827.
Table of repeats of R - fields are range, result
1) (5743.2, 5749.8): 0.893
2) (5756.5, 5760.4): 0.894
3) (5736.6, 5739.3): 0.869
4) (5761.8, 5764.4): 0.87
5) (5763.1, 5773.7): 0.917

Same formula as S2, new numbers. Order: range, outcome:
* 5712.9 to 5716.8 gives 0.966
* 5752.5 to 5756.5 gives 0.843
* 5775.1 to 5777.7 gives 0.866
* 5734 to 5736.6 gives 0.91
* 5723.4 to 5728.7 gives 0.98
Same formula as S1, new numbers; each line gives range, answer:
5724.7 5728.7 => 0.935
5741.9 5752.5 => 0.789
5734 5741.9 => 0.85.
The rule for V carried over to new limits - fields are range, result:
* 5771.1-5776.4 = 0.891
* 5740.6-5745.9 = 0.859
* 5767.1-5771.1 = 0.885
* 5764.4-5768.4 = 0.878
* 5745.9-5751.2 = 0.869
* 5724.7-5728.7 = 0.951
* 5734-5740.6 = 0.879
